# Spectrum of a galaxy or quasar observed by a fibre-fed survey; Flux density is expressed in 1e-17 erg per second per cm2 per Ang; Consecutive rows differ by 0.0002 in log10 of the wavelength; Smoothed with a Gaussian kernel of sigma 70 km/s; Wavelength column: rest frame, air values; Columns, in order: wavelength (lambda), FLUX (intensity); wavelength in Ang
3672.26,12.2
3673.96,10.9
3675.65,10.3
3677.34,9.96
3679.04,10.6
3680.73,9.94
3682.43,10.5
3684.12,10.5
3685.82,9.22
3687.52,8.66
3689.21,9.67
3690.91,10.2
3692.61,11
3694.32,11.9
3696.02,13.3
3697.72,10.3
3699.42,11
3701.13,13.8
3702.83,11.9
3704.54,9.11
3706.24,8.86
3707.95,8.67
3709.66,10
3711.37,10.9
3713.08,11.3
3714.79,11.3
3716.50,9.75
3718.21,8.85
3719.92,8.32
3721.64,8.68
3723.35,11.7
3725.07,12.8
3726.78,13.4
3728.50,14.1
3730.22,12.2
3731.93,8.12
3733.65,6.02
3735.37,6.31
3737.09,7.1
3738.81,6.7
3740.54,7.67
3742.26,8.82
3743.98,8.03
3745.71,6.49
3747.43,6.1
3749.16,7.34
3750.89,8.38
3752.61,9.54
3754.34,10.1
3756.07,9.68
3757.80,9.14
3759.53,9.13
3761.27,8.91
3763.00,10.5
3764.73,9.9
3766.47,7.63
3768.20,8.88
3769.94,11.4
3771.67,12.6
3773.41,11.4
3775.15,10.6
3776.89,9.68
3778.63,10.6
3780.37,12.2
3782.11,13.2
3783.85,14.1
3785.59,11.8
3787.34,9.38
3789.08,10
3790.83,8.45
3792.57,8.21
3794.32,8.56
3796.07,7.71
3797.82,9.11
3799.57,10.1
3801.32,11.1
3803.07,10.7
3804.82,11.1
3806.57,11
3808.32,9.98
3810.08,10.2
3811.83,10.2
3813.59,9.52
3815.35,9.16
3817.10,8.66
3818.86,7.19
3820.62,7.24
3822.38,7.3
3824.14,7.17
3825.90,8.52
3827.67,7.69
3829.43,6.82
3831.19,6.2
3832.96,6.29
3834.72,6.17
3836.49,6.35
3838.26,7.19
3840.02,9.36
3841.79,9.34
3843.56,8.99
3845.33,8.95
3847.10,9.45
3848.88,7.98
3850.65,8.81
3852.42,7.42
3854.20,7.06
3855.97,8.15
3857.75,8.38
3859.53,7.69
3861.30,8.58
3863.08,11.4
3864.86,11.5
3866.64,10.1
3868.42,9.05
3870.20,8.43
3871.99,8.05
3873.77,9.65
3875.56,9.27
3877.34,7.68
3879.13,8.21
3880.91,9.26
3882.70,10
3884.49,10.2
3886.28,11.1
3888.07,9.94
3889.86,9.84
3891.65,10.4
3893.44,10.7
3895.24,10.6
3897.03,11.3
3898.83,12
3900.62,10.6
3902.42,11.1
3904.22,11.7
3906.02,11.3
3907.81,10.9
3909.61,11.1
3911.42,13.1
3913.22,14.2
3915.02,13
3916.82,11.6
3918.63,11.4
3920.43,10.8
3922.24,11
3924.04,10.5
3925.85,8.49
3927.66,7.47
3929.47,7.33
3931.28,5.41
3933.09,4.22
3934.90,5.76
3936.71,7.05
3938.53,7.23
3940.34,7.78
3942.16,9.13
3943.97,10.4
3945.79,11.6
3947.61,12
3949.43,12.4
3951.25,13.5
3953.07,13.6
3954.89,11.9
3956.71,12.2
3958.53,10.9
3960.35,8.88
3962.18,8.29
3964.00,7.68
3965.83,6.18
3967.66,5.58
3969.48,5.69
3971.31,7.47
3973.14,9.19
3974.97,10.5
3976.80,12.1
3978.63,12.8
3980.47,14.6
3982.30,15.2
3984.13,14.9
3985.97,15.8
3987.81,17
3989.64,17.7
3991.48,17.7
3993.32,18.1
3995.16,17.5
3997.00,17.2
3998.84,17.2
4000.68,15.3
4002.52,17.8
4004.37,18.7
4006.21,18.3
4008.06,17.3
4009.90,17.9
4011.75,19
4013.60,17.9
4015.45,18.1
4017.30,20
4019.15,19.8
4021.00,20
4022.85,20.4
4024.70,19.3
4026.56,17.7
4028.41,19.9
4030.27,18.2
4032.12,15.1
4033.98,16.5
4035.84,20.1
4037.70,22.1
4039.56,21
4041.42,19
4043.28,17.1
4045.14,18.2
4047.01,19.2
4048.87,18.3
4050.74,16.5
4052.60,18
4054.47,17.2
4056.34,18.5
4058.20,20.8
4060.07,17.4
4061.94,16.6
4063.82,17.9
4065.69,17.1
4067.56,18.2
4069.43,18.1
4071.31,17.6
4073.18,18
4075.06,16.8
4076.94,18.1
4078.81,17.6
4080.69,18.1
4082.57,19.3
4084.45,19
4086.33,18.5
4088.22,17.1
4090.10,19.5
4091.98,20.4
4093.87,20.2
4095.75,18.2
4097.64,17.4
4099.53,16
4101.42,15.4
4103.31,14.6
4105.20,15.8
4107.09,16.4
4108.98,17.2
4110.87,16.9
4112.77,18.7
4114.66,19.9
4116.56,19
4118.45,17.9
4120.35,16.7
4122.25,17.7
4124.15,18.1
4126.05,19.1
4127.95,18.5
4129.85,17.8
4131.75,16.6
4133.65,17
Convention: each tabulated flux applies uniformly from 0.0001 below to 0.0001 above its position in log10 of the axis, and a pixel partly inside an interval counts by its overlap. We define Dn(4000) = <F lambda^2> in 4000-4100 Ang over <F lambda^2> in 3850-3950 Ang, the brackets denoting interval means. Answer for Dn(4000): 2.0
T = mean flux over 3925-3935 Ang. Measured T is 6.49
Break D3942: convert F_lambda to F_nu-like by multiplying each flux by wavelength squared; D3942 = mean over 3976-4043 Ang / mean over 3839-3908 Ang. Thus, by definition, 1.98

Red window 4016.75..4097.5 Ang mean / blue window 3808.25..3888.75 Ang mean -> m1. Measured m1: 2.15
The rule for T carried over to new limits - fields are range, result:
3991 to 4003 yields 17.2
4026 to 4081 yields 18.2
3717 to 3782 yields 9.48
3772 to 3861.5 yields 9.06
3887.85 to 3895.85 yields 10.3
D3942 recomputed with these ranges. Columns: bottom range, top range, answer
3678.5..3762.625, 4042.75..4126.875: 2.22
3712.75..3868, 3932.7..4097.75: 1.92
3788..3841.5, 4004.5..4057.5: 2.42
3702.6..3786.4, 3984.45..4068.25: 2.15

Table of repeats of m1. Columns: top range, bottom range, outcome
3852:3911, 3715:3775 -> 1.05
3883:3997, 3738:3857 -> 1.22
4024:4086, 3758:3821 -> 1.82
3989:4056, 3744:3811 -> 1.86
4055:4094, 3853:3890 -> 1.99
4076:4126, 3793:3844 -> 2.08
